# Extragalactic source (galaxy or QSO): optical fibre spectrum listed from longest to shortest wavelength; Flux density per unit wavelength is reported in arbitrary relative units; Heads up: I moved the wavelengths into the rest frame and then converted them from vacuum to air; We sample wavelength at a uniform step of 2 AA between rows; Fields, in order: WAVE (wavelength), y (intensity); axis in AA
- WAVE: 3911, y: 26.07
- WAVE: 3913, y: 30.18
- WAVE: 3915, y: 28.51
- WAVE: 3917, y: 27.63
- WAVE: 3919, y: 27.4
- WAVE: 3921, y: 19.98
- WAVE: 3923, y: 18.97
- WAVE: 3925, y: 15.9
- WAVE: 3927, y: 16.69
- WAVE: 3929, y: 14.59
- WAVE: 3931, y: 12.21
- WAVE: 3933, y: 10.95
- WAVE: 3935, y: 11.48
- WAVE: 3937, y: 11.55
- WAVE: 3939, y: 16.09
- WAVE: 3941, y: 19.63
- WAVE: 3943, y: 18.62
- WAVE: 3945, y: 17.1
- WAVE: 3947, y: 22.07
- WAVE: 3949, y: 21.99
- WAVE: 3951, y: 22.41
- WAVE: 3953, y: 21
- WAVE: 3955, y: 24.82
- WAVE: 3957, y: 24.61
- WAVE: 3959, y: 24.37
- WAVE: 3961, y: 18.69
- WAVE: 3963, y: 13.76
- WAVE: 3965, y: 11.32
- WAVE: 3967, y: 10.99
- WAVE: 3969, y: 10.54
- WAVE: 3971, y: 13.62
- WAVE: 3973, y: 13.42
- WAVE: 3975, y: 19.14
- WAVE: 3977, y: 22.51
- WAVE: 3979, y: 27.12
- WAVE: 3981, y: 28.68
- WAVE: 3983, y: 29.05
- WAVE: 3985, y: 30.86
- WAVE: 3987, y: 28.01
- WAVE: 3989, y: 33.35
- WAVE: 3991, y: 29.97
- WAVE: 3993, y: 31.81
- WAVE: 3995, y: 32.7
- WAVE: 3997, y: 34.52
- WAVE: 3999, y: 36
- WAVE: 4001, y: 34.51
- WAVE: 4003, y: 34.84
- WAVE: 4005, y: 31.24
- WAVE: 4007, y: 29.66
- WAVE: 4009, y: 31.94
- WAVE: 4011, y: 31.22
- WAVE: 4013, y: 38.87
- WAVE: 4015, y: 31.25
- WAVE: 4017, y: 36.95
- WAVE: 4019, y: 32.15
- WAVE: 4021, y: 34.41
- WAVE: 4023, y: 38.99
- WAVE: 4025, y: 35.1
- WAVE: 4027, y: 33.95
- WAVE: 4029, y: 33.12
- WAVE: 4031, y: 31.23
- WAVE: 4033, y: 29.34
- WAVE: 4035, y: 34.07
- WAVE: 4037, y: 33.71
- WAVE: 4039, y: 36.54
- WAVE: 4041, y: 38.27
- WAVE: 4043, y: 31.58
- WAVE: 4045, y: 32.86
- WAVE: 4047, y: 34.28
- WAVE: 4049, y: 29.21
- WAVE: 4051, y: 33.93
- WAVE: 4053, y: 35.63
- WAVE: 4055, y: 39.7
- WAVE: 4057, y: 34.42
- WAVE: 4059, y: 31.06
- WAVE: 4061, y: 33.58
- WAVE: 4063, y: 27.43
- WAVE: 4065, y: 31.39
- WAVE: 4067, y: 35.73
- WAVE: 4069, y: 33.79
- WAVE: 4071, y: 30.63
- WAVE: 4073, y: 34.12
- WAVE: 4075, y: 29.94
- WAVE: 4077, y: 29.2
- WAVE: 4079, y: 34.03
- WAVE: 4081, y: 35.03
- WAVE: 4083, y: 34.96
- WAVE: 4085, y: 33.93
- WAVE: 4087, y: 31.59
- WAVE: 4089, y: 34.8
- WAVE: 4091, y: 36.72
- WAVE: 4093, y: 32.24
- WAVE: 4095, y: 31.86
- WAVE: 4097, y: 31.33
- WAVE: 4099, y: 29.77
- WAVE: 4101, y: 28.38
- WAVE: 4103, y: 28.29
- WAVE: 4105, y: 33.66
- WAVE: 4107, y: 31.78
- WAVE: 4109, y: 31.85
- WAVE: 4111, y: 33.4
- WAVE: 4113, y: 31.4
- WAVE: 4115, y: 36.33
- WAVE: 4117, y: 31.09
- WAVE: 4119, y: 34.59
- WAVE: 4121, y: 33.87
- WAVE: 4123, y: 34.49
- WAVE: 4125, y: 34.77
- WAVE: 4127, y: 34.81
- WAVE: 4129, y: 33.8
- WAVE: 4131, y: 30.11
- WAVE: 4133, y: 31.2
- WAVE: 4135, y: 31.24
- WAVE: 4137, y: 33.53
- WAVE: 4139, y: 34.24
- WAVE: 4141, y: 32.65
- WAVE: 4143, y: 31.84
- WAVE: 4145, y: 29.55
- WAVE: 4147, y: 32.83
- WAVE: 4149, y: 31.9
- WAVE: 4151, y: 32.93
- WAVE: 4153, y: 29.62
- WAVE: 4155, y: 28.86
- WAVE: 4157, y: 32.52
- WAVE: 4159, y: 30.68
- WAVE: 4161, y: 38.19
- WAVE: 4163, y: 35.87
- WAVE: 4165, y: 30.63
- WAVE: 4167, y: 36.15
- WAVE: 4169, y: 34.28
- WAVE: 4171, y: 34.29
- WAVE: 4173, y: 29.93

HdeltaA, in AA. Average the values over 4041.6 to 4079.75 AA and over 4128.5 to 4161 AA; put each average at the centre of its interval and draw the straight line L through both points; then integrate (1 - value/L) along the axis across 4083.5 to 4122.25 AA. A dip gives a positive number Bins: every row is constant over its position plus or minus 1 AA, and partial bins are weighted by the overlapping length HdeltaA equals -0.2 AA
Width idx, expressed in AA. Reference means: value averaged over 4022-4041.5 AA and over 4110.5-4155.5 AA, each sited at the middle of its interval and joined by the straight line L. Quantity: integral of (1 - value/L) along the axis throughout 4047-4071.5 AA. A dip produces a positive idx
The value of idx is 0.5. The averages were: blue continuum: 34.3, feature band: 33.1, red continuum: 32.6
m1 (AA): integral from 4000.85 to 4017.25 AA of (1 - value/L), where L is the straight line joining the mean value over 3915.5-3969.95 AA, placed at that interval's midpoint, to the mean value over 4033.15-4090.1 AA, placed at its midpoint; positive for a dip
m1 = -4.1 AA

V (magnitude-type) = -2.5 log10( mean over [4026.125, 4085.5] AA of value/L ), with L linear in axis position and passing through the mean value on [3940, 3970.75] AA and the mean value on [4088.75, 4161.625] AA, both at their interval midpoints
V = -0.24 mag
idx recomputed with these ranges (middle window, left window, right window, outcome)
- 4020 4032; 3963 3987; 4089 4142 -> -4.9 AA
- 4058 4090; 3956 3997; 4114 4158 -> -4.1 AA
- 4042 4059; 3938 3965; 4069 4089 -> -2.2 AA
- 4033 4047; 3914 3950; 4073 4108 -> -3.2 AA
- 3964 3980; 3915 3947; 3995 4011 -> 6.4 AA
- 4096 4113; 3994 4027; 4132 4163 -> 0.9 AA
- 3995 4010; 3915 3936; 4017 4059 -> -2.2 AA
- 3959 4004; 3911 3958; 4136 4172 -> -3.8 AA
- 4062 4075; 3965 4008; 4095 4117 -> -0.9 AA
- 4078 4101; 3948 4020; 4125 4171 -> -2.0 AA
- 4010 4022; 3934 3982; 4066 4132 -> -4.8 AA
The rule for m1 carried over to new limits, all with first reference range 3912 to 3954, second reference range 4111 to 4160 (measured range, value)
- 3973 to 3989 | -2.6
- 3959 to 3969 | 3.2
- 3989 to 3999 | -4.1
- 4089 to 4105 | -0.9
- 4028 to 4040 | -3.3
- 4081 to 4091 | -1.7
